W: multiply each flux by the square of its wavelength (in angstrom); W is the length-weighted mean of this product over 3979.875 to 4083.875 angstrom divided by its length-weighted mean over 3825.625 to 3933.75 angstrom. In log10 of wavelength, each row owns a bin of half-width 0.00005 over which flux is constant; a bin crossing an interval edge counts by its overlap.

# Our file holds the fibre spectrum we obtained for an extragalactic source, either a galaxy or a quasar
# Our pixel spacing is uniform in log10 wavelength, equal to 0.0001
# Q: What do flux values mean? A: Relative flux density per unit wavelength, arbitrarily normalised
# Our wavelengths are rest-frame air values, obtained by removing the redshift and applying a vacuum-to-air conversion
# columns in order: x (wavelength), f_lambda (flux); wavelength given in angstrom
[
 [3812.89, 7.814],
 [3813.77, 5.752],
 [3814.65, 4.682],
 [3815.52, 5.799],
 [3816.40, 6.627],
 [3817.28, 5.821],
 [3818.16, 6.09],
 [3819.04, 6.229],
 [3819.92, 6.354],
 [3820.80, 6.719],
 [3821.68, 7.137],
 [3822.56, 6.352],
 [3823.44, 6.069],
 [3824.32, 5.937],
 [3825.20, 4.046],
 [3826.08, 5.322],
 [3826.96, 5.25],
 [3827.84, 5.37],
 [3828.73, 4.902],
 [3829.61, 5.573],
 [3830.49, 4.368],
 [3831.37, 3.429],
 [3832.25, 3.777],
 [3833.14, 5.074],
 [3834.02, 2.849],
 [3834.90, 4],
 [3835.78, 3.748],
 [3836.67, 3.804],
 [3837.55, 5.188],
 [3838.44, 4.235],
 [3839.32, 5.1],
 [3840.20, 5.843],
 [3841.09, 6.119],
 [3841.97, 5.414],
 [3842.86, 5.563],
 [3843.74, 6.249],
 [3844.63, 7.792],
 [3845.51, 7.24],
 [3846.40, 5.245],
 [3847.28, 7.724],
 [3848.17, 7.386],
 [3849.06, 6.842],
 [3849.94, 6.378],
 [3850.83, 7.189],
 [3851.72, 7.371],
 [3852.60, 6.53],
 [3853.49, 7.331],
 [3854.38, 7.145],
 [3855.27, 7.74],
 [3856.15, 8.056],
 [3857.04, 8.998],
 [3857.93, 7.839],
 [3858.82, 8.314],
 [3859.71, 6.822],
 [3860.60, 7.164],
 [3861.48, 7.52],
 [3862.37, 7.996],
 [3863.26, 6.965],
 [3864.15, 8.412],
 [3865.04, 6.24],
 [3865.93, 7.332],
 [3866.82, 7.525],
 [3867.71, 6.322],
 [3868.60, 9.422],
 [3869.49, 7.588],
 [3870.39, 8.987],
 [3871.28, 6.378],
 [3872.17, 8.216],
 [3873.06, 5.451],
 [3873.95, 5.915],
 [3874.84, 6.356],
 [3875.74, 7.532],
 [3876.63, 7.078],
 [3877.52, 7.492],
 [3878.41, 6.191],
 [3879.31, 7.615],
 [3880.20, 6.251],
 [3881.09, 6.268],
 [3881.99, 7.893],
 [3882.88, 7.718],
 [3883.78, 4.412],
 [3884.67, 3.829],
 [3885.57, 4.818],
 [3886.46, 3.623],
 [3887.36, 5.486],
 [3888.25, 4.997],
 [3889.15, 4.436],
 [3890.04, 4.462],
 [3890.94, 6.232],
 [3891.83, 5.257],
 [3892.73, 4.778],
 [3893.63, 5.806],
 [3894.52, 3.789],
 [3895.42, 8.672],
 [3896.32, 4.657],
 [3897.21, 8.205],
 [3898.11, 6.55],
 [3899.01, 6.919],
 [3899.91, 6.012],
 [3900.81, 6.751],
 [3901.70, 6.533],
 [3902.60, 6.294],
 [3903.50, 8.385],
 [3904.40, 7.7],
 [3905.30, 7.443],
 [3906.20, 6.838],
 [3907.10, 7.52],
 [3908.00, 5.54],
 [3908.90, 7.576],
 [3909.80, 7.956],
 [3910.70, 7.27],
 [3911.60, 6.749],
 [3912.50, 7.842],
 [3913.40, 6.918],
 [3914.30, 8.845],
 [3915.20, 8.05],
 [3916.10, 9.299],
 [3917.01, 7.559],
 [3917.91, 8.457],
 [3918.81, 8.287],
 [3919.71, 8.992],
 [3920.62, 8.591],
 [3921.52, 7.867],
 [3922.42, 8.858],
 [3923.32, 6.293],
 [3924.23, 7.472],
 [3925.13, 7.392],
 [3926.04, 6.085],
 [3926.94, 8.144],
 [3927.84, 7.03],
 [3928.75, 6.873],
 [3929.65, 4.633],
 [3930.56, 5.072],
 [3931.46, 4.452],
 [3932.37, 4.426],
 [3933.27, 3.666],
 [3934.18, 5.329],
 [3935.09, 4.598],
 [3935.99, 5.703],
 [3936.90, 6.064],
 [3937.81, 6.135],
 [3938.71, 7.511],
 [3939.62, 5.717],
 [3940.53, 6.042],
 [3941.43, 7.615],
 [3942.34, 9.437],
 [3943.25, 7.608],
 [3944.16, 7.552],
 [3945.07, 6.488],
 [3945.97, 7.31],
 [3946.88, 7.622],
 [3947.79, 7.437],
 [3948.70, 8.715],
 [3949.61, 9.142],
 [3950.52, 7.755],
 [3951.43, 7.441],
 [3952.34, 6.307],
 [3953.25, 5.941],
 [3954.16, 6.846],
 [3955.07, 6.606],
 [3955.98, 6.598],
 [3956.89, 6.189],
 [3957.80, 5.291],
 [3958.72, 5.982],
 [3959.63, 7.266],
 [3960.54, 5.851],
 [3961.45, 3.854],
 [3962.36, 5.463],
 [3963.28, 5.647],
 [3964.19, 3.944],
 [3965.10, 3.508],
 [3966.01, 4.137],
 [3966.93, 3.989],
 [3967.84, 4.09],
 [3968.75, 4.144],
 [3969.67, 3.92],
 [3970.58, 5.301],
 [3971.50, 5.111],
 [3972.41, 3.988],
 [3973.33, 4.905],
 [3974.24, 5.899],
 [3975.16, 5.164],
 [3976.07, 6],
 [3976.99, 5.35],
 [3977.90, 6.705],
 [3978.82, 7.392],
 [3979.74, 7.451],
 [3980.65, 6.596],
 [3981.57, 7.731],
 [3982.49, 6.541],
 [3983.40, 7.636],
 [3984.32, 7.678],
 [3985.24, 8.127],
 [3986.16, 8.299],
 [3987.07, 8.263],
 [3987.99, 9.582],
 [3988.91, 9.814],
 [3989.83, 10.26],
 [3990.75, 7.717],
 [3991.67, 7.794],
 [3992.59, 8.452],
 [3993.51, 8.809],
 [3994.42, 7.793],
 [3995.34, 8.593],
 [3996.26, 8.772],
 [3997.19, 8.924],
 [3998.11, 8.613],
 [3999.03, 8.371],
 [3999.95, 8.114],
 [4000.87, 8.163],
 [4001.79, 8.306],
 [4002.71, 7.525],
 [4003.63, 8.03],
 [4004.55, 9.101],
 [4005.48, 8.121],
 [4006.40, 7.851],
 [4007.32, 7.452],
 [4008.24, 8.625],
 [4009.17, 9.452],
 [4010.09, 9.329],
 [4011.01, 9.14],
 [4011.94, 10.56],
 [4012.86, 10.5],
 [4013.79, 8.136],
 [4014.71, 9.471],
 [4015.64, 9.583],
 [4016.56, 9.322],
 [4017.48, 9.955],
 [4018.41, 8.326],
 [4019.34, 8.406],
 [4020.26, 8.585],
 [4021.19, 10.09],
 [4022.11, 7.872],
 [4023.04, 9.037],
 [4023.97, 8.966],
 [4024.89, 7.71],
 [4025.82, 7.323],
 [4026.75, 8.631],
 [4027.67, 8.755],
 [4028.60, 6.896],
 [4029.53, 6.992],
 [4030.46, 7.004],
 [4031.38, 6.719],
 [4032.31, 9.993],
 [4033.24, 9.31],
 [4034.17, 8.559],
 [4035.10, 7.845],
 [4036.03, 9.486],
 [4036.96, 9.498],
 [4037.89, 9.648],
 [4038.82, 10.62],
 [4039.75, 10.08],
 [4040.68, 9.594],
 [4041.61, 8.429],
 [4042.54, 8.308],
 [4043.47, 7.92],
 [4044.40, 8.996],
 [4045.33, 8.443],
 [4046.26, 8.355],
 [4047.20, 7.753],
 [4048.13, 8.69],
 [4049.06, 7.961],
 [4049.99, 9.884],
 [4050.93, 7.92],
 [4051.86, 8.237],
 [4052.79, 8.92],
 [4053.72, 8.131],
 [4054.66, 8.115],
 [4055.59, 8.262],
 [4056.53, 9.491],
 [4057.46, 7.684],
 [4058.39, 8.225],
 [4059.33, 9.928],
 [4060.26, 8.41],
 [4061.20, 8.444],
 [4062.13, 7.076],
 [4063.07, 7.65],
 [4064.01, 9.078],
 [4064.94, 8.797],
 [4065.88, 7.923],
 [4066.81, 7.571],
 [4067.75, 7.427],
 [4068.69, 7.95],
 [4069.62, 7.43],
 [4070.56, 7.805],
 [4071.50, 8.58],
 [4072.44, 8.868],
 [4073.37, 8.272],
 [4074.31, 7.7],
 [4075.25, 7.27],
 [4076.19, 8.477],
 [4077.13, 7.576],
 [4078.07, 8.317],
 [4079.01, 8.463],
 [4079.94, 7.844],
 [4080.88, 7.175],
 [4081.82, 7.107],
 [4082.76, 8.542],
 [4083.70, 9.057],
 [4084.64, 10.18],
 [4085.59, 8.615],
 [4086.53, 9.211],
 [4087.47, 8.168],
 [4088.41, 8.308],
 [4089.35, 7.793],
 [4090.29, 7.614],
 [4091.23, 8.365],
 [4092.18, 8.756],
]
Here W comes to 1.4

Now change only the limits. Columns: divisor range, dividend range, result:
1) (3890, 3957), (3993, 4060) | 1.32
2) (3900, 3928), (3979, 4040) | 1.19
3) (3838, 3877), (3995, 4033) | 1.32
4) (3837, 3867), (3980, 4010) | 1.29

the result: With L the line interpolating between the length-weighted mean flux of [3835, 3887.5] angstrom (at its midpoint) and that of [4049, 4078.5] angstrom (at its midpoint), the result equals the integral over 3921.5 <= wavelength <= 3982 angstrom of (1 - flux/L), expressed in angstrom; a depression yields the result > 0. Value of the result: 9.91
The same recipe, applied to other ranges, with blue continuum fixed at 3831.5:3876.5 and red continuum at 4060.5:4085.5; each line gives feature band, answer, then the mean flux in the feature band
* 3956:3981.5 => 6.99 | 5.36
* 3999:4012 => -1.44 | 8.49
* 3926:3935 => 2.03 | 5.51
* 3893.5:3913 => 0.14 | 6.88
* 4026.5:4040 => -1.40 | 8.65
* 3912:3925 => -1.92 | 8.07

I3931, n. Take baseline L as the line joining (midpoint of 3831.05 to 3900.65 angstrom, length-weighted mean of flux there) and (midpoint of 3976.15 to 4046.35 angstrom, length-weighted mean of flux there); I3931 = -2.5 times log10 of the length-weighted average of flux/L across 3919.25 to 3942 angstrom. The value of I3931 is 0.13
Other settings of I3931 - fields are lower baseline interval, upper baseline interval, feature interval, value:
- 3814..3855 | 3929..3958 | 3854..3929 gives -0.14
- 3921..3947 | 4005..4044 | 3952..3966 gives 0.25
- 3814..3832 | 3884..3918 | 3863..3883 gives -0.16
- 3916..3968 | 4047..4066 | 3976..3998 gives -0.10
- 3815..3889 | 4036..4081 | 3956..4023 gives 0.05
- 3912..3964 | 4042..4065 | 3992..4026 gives -0.12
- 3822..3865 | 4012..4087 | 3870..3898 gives 0.08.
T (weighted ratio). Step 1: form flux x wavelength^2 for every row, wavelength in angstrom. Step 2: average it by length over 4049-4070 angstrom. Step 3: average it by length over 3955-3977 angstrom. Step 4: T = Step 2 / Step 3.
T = 1.71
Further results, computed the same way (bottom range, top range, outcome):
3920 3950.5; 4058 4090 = 1.30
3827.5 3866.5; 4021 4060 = 1.51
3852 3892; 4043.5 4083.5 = 1.34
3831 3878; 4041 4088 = 1.40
